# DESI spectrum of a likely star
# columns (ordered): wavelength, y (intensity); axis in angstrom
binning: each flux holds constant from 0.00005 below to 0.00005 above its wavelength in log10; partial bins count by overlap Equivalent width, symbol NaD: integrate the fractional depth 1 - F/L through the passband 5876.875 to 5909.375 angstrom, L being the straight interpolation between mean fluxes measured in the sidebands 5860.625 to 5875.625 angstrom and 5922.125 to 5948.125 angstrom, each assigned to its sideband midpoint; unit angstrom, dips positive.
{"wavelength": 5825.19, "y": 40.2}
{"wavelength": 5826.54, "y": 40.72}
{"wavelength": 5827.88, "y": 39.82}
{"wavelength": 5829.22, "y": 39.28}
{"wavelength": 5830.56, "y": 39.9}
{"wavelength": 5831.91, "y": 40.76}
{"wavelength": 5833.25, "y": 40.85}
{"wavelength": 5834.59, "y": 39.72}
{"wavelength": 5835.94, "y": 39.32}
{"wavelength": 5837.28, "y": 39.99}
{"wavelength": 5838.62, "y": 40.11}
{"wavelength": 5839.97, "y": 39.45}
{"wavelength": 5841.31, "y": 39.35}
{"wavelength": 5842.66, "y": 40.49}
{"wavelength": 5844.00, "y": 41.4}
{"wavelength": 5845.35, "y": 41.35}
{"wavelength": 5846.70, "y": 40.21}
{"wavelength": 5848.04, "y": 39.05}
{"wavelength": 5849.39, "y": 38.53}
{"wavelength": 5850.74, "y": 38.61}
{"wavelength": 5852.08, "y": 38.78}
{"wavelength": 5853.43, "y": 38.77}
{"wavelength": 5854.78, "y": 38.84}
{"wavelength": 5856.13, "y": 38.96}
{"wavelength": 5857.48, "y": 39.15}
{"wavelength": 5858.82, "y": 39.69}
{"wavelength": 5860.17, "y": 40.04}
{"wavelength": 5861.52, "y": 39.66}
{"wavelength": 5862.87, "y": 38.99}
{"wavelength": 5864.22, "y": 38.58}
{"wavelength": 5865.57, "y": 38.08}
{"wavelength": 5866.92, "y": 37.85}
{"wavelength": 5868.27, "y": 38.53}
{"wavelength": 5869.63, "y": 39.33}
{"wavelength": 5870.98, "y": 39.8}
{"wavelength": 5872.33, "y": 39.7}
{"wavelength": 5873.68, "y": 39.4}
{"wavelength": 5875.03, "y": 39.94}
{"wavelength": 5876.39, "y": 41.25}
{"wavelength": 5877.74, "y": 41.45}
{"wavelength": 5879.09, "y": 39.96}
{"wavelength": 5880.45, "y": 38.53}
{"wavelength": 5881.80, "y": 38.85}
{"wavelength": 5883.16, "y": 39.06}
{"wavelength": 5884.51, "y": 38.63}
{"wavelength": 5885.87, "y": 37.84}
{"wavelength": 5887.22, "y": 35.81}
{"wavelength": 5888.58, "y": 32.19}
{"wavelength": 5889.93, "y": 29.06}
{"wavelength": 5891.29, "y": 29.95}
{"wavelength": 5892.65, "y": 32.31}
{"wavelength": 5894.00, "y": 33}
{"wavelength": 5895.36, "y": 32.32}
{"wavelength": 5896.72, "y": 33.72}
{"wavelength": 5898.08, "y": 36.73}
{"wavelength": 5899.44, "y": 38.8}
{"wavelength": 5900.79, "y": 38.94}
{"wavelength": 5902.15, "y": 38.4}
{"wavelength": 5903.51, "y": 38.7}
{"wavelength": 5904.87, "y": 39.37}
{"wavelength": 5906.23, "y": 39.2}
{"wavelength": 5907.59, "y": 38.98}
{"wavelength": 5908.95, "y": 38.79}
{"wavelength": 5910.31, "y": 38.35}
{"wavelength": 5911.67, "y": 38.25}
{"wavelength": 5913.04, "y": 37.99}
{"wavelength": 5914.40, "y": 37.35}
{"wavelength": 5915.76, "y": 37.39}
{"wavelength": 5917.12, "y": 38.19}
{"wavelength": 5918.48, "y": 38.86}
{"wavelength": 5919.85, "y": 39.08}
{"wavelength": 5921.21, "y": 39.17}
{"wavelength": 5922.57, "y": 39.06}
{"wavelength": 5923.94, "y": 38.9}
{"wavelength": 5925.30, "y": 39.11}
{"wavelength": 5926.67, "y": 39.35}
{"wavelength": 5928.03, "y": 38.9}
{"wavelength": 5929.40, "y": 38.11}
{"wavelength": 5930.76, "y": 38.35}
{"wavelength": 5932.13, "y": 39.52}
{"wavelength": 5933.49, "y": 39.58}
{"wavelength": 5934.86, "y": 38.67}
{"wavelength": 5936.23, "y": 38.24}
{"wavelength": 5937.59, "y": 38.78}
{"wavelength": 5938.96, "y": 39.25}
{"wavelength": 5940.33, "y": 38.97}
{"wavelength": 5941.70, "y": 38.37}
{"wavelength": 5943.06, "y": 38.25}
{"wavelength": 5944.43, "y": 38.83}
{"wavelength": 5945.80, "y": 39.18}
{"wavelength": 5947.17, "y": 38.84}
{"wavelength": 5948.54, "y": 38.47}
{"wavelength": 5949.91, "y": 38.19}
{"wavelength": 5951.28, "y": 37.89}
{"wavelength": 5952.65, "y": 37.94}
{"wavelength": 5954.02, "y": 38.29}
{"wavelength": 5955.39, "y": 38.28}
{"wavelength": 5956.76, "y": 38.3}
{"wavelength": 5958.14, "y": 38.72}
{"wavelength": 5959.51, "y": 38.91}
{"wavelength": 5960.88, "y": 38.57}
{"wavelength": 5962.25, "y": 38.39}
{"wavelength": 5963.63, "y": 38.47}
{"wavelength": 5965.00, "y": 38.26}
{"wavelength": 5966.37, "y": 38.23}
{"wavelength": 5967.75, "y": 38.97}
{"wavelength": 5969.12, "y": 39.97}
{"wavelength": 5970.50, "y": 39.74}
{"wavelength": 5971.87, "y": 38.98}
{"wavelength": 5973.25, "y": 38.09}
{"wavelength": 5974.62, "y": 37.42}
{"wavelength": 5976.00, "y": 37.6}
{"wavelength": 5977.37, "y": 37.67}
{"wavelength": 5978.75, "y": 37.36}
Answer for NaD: 1.9 angstrom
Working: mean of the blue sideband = 39.1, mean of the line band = 36.7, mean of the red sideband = 38.8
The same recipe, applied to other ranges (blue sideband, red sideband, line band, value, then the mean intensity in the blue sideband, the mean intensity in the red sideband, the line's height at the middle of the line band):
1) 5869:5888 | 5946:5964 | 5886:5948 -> 2.01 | 39.2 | 38.4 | 38.8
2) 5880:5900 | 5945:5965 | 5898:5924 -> -1.73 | 35.1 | 38.4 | 36.1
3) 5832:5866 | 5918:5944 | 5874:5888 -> 0.07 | 39.6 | 38.9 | 39.3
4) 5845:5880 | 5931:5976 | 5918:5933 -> -0.04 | 39.4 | 38.6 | 38.9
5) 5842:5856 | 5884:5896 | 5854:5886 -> -2.58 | 39.6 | 33.4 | 36.4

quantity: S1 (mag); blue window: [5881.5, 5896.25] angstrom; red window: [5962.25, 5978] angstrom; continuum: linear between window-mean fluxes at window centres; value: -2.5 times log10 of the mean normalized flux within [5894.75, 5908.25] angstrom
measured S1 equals -0.08 mag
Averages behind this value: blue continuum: 34.3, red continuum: 38.5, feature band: 37.5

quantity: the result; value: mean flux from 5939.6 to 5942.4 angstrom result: 38.7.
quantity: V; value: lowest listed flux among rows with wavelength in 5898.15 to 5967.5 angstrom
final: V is 37.35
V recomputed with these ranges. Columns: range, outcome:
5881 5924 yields 29.06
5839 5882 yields 37.85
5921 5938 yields 38.11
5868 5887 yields 37.84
